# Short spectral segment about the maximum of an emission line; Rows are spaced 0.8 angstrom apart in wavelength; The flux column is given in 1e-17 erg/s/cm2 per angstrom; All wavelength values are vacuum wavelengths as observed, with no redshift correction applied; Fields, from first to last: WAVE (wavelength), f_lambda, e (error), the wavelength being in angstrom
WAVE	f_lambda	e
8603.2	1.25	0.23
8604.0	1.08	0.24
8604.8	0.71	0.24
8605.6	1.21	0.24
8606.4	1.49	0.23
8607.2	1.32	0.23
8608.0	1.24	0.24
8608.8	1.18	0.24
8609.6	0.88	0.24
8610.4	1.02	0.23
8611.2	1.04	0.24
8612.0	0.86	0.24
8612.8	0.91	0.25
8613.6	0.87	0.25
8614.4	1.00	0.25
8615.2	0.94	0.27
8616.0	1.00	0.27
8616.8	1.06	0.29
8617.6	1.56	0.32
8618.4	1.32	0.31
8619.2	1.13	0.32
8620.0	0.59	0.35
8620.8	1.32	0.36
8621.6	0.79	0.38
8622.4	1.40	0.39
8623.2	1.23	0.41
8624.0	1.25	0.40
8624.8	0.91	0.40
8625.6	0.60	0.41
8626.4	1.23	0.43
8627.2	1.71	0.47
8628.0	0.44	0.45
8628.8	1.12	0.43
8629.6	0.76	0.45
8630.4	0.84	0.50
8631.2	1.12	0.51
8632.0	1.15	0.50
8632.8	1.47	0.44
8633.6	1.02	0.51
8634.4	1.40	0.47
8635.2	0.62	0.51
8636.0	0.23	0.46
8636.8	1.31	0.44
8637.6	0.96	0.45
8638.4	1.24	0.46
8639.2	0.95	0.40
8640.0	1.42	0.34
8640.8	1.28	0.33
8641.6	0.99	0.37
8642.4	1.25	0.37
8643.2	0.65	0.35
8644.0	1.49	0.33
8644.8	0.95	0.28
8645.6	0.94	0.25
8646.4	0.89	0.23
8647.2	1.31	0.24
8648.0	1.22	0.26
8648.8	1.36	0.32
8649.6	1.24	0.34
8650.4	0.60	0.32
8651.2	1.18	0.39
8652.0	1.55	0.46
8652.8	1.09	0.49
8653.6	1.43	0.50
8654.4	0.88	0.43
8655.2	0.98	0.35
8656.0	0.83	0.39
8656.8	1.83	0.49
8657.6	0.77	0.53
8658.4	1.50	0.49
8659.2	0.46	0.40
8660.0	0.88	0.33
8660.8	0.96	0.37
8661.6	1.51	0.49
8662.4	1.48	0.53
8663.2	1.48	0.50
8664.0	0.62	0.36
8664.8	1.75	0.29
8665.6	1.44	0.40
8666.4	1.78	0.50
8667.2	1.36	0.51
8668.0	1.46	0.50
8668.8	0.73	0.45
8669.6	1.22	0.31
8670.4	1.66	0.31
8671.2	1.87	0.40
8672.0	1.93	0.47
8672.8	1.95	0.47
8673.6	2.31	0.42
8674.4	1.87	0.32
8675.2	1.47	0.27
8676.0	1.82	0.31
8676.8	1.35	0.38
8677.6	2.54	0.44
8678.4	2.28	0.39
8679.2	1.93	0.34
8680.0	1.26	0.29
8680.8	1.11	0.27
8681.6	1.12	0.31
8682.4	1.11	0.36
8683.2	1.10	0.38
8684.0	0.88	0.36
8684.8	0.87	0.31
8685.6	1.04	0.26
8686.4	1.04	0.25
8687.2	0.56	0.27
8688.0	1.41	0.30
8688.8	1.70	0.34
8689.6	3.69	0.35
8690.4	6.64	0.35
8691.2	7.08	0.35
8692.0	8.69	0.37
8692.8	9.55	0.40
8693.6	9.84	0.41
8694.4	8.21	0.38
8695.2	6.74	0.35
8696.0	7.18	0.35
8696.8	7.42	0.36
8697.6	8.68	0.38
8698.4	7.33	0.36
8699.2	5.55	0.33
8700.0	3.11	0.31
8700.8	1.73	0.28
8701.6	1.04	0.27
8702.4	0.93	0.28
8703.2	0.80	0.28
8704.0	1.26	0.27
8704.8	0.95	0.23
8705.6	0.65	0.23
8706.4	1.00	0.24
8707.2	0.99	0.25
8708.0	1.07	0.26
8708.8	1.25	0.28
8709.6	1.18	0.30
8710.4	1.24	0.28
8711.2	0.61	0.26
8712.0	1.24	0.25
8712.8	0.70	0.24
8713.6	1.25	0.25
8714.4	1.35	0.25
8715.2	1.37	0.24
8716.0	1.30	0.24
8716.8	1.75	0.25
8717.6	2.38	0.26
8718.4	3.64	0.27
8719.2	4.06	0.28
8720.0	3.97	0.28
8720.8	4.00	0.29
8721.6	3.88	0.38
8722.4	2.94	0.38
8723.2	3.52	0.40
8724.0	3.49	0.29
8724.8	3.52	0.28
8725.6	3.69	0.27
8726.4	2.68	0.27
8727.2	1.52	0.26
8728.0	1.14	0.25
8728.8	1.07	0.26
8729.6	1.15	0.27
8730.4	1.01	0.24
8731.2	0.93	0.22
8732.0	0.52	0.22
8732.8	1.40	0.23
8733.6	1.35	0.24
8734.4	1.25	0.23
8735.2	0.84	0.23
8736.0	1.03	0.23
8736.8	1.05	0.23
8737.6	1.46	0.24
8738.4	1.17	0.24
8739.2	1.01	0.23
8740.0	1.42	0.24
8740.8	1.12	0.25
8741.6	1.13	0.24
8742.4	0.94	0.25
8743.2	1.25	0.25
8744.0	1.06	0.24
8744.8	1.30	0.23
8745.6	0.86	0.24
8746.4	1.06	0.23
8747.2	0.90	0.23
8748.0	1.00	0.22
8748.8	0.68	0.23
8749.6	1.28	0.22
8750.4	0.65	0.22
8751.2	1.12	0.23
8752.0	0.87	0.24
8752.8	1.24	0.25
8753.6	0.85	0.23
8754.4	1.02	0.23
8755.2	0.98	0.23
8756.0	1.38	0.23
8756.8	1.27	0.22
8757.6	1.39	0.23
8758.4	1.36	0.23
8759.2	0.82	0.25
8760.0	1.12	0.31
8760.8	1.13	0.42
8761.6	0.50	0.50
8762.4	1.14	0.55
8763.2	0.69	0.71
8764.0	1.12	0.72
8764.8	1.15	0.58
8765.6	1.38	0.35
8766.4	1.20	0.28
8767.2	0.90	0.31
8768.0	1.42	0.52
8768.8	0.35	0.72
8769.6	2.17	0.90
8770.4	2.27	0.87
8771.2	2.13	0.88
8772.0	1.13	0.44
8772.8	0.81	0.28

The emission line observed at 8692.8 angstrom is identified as H-alpha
